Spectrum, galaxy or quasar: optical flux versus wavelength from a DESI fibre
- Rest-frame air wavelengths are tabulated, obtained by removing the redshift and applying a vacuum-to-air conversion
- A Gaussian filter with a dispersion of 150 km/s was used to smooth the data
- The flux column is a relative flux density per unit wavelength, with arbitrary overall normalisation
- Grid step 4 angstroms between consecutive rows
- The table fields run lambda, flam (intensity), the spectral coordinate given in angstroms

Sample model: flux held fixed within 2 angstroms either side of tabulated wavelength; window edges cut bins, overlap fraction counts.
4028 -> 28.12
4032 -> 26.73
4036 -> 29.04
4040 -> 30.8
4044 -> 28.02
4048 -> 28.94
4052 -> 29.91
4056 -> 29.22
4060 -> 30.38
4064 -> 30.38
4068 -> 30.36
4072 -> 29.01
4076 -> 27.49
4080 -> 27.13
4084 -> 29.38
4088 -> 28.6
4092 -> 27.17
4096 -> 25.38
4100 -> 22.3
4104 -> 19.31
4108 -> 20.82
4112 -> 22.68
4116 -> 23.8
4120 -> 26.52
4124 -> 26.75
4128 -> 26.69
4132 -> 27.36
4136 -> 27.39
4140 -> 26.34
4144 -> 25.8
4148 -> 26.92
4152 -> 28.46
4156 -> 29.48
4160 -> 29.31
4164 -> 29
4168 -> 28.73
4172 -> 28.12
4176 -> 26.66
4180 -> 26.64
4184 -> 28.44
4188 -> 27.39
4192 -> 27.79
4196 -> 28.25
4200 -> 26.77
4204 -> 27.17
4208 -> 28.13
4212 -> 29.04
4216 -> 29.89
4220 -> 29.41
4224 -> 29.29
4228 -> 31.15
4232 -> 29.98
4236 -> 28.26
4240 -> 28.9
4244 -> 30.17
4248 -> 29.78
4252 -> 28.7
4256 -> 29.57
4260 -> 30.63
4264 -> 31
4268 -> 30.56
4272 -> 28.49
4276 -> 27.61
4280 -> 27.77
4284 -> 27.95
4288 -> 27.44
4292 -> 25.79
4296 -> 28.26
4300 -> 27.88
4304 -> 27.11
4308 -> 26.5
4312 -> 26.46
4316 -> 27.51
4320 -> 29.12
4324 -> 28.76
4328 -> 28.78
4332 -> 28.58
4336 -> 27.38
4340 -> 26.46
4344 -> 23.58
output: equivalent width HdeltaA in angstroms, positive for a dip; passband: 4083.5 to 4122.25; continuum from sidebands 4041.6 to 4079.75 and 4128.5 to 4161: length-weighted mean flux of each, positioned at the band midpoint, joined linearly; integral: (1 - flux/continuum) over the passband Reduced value 5.4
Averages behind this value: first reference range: 29.2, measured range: 24.4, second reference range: 27.5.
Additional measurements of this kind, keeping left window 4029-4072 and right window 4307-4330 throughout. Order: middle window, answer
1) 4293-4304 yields 0.1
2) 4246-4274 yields -1.6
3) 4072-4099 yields 1.6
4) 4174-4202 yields 1.2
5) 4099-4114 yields 4.0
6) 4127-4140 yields 0.8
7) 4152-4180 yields 0.3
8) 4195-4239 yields -0.6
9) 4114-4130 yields 1.7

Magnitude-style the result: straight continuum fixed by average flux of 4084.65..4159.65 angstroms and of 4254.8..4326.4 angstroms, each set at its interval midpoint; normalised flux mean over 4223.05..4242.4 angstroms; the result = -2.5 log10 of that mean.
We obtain -0.082 mag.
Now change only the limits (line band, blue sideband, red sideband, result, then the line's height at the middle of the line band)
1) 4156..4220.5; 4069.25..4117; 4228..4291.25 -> -0.03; 27.5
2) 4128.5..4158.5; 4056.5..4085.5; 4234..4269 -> 0.08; 29.4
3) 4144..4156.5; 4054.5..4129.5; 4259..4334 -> -0.03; 27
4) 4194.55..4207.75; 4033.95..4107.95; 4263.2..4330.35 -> 0.02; 27.9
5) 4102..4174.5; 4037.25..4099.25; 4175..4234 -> 0.09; 28.6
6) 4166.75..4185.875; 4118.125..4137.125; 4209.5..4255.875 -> 0.02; 28.1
